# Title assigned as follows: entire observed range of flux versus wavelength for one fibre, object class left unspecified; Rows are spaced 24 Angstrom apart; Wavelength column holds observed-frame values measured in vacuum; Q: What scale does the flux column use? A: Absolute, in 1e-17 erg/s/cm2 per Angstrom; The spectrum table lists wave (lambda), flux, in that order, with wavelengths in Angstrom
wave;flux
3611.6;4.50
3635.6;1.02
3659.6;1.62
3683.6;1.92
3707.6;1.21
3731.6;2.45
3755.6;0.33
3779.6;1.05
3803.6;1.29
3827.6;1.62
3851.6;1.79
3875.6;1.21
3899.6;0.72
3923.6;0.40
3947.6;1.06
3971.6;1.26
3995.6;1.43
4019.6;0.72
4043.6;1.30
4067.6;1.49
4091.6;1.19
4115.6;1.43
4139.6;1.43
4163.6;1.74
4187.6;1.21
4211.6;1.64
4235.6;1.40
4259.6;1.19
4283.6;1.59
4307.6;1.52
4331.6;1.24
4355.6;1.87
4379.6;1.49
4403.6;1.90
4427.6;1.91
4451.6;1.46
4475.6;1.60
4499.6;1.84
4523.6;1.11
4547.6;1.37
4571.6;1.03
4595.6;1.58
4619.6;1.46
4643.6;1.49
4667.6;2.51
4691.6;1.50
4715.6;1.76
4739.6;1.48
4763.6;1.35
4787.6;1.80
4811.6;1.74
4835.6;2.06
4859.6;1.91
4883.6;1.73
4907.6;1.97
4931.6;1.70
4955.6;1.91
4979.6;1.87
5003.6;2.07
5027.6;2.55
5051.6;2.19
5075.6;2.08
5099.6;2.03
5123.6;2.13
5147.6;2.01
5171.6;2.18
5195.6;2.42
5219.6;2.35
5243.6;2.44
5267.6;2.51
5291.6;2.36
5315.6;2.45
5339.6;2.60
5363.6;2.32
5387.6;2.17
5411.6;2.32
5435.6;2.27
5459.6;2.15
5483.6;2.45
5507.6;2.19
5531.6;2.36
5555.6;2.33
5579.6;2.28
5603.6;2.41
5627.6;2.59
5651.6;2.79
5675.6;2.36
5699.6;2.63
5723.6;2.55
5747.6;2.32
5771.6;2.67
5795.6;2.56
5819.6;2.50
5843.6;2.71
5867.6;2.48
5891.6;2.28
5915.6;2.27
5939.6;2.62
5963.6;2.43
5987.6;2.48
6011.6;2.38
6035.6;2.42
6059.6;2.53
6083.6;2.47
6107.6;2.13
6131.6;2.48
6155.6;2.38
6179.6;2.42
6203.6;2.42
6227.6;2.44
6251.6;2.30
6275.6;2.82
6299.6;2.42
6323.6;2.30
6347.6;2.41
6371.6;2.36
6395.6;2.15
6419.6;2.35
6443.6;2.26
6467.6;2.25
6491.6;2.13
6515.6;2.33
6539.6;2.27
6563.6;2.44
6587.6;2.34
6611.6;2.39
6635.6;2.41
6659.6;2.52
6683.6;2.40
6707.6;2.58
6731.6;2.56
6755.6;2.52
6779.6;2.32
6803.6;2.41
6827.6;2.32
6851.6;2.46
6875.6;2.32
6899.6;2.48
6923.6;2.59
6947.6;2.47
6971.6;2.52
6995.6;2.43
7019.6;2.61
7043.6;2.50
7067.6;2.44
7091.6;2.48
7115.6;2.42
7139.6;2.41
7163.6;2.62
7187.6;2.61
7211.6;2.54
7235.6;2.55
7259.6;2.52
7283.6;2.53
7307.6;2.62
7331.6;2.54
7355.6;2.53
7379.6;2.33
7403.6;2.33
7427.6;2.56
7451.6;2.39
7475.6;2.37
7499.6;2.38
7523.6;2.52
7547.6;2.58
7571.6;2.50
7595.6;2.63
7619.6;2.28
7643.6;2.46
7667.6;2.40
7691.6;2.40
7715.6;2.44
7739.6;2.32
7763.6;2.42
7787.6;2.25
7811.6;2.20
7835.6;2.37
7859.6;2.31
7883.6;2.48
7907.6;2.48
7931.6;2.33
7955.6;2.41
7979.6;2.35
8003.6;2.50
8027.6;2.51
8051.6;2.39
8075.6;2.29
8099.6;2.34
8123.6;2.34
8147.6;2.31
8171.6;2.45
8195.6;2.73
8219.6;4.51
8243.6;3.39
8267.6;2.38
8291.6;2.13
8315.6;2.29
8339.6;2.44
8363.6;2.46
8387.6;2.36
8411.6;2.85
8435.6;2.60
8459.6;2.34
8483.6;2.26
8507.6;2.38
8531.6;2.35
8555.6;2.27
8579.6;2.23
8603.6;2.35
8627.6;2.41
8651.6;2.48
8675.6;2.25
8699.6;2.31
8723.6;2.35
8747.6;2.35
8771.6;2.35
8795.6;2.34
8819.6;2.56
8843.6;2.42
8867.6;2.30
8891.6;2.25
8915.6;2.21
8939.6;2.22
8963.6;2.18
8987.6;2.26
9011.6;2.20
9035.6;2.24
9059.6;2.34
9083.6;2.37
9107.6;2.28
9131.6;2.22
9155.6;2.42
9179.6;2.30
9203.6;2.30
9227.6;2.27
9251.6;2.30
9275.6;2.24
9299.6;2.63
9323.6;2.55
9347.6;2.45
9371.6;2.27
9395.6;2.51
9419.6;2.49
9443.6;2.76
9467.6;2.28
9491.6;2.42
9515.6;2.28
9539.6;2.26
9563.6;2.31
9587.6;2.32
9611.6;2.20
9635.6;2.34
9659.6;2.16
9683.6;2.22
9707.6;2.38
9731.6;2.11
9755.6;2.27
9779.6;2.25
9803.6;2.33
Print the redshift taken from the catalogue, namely 0.25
